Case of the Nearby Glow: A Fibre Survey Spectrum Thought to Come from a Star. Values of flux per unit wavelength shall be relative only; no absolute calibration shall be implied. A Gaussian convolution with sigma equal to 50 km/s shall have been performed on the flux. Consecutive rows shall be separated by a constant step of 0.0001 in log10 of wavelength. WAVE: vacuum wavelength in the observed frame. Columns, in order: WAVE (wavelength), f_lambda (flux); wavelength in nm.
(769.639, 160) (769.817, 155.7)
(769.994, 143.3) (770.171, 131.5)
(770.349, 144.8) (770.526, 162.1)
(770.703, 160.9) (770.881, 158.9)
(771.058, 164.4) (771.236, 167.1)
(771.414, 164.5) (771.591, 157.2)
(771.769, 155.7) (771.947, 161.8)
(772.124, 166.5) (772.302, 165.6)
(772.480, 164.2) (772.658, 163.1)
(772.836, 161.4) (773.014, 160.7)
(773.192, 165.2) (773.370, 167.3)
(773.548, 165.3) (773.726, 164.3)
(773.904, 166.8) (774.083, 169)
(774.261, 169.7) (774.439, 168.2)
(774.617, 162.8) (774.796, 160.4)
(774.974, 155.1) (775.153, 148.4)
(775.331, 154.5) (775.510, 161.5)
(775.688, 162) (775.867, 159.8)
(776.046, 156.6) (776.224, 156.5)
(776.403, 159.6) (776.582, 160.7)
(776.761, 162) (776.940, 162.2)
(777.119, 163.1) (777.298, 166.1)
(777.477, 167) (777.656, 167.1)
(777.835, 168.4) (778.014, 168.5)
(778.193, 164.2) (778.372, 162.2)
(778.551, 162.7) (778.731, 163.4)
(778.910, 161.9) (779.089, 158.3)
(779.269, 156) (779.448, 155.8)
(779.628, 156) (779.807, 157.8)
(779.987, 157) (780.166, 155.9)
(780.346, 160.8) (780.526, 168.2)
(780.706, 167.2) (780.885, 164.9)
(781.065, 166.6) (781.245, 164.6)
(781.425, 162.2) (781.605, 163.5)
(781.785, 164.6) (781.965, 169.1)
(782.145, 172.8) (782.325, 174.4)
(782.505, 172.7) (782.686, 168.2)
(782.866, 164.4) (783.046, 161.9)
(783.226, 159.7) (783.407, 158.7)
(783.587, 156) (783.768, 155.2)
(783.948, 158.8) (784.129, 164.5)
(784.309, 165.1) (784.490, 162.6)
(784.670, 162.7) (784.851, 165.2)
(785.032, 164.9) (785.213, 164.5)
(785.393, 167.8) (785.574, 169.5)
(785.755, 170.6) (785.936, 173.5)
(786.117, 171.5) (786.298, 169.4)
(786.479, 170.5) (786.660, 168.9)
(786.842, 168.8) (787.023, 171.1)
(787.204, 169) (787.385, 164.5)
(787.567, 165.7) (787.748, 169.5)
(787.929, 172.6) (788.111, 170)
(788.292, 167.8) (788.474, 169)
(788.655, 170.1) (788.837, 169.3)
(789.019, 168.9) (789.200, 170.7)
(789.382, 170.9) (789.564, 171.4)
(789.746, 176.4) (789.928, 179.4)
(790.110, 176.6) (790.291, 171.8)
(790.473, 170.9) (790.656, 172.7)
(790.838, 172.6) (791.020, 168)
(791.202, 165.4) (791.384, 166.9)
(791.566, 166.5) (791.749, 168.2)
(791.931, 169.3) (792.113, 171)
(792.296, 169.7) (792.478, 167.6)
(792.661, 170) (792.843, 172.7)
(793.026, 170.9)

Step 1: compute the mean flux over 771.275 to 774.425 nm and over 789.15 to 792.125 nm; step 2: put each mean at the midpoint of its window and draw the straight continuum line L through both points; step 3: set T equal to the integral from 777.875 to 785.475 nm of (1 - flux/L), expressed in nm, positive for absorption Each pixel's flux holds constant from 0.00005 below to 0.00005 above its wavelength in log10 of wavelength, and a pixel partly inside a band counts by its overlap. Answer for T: 0.20 nm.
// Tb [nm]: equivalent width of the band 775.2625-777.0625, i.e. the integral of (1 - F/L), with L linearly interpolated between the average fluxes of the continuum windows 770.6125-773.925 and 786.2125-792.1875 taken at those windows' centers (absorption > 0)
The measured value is 0.056 nm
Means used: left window 163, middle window 160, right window 170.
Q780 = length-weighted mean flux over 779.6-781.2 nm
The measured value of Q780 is 162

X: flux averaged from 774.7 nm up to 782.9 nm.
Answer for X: 162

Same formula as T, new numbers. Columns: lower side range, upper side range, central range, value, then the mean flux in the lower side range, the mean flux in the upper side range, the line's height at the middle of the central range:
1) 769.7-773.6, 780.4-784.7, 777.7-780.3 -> 0.03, 159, 165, 163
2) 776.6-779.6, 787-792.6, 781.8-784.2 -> 0.02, 163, 170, 166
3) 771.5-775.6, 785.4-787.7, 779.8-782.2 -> 0.03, 162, 169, 166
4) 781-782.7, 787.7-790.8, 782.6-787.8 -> 0.12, 168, 172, 170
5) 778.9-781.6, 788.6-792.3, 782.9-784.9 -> 0.04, 161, 171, 164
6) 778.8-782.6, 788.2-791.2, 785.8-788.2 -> -0.01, 163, 171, 169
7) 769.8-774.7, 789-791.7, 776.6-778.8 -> -0.01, 161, 171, 164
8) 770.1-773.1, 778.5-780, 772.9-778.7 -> -0.13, 160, 159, 159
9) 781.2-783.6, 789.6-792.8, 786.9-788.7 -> 0.00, 166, 171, 169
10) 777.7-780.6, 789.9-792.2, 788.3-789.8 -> -0.01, 161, 171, 169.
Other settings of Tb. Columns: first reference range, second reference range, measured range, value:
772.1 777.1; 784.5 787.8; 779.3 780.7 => 0.05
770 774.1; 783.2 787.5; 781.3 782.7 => -0.03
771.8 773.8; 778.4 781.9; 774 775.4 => 0.02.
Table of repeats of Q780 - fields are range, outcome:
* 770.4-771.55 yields 162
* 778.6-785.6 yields 163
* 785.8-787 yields 170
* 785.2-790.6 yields 170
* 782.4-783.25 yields 166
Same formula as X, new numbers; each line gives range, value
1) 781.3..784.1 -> 164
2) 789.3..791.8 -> 171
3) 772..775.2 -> 164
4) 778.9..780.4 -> 157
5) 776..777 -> 160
